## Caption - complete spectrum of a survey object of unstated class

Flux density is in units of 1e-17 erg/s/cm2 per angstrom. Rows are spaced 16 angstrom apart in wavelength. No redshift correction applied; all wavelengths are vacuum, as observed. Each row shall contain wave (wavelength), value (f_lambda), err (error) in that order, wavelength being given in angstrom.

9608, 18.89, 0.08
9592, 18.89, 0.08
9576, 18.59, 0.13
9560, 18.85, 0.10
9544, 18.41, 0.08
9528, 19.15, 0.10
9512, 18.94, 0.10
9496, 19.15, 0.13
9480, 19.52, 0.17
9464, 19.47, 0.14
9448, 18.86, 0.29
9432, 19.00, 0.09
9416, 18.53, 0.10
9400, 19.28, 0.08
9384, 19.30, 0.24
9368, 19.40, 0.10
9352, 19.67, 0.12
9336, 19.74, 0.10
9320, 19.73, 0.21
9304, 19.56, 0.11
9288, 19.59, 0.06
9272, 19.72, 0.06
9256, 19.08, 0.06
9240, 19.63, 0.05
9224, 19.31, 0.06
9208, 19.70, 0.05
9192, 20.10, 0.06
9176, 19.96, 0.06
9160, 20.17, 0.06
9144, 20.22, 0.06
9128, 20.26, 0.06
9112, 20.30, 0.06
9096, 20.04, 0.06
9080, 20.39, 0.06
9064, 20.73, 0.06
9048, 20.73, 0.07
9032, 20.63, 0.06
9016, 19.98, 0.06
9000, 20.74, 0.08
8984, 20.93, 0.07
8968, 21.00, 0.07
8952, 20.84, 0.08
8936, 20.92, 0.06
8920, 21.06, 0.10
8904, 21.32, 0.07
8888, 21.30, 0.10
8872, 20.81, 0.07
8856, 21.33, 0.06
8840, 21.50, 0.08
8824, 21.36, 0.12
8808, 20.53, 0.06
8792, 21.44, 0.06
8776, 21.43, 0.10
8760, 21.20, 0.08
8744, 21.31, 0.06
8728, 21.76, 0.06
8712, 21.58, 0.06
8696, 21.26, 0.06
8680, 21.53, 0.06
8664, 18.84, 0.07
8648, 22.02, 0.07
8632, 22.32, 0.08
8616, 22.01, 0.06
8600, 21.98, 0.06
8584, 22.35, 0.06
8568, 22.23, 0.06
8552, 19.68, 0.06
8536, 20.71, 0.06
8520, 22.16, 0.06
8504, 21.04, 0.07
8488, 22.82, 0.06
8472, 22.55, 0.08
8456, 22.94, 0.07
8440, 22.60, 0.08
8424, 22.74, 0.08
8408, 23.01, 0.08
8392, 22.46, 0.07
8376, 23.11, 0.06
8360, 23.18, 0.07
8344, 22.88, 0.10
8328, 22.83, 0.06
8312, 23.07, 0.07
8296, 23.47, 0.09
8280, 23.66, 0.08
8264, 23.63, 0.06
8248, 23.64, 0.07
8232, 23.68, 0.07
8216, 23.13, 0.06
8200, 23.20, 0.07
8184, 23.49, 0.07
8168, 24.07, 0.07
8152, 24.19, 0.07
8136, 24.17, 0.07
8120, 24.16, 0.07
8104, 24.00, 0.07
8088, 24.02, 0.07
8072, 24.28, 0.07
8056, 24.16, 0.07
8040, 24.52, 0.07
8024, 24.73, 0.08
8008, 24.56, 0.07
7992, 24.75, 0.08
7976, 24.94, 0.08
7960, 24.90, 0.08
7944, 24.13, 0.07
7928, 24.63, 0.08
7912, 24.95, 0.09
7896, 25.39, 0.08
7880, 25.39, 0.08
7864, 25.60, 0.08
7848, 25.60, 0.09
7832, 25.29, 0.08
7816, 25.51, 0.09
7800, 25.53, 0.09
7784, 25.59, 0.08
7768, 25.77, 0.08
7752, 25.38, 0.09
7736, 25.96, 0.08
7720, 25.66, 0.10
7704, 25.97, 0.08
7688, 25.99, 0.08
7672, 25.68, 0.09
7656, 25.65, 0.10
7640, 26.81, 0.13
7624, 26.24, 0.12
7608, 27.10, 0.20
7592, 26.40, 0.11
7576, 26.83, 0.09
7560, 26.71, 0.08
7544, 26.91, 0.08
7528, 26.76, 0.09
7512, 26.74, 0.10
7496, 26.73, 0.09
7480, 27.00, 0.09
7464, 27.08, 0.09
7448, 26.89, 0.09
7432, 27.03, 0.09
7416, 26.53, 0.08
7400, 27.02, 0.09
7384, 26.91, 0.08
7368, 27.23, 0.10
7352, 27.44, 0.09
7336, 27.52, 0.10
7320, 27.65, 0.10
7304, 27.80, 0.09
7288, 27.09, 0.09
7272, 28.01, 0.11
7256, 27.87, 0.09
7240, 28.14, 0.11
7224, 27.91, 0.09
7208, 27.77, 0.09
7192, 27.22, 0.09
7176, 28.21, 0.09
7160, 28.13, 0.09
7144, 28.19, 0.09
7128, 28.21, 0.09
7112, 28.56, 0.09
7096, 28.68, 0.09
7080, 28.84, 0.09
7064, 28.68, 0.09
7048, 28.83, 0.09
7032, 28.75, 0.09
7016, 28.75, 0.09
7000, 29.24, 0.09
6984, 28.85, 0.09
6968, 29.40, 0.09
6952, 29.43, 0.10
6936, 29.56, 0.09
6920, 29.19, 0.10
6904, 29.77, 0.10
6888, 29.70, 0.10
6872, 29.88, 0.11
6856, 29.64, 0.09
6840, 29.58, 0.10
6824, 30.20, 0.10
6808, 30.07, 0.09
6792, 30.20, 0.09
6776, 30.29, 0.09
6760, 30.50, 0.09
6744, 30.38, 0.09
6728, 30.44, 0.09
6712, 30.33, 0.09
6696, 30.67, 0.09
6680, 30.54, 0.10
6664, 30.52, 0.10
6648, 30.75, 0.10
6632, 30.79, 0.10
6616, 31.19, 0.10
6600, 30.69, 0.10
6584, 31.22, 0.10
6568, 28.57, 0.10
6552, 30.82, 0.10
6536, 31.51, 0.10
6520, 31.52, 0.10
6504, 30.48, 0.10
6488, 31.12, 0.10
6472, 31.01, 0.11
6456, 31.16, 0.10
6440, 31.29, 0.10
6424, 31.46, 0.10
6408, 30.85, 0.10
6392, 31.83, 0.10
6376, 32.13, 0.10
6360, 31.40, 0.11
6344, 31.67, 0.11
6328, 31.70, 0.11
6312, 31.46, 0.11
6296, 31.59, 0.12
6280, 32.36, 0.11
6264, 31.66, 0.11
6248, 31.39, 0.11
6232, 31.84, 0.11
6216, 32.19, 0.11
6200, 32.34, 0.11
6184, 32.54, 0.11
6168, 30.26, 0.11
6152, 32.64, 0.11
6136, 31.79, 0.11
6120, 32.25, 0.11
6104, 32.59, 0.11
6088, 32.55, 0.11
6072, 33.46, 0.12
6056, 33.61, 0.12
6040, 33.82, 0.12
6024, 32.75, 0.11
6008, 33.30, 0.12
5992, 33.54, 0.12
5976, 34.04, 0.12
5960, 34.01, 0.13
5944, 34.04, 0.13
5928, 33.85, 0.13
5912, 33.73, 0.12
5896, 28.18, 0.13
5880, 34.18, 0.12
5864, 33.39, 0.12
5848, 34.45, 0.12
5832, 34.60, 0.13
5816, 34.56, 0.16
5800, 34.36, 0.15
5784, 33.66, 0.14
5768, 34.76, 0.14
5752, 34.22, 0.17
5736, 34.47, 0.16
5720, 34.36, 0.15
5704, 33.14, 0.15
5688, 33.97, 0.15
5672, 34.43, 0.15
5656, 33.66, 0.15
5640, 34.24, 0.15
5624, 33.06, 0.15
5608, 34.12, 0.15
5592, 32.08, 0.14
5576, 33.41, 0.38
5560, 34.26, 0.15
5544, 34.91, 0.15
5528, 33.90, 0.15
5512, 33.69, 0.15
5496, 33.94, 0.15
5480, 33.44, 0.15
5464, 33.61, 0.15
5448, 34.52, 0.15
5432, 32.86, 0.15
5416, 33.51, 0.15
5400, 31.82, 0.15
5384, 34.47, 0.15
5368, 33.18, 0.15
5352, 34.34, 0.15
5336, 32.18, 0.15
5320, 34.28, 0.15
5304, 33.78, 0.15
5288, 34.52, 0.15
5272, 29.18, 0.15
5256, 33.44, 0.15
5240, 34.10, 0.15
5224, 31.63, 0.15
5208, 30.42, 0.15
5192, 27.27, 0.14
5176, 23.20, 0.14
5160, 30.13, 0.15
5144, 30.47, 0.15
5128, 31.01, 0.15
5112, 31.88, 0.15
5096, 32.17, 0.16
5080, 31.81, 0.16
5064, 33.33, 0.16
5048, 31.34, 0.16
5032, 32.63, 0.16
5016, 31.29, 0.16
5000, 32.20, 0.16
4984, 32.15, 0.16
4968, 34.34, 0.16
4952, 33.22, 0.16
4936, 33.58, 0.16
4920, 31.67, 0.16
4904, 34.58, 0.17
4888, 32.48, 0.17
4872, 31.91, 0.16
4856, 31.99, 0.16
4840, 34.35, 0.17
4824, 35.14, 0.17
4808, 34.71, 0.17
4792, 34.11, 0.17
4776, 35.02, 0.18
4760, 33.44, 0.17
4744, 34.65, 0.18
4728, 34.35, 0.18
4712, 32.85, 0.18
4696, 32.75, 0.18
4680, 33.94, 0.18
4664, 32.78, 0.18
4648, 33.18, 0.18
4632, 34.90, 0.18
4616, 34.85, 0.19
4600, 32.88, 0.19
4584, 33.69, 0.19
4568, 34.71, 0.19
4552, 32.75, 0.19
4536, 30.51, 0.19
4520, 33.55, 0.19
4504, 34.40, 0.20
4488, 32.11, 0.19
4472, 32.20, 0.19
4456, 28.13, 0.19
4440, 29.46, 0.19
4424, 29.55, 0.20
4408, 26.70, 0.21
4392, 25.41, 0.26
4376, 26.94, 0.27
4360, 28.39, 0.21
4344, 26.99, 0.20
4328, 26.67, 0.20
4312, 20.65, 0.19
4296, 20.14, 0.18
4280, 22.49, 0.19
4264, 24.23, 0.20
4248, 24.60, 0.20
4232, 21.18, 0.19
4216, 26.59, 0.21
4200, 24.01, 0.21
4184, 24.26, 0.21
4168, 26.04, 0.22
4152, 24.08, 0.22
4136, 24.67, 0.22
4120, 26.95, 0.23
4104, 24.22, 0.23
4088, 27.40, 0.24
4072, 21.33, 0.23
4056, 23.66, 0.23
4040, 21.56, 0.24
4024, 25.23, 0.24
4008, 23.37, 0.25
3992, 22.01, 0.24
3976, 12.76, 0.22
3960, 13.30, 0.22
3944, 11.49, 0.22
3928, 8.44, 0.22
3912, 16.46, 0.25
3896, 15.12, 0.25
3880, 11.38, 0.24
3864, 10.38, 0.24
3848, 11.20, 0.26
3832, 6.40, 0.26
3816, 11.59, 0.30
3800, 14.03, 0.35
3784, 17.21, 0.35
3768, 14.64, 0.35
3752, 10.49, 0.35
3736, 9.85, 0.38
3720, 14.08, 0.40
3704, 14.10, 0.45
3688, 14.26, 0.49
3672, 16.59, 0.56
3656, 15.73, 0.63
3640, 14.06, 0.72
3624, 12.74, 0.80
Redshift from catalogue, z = 0.000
